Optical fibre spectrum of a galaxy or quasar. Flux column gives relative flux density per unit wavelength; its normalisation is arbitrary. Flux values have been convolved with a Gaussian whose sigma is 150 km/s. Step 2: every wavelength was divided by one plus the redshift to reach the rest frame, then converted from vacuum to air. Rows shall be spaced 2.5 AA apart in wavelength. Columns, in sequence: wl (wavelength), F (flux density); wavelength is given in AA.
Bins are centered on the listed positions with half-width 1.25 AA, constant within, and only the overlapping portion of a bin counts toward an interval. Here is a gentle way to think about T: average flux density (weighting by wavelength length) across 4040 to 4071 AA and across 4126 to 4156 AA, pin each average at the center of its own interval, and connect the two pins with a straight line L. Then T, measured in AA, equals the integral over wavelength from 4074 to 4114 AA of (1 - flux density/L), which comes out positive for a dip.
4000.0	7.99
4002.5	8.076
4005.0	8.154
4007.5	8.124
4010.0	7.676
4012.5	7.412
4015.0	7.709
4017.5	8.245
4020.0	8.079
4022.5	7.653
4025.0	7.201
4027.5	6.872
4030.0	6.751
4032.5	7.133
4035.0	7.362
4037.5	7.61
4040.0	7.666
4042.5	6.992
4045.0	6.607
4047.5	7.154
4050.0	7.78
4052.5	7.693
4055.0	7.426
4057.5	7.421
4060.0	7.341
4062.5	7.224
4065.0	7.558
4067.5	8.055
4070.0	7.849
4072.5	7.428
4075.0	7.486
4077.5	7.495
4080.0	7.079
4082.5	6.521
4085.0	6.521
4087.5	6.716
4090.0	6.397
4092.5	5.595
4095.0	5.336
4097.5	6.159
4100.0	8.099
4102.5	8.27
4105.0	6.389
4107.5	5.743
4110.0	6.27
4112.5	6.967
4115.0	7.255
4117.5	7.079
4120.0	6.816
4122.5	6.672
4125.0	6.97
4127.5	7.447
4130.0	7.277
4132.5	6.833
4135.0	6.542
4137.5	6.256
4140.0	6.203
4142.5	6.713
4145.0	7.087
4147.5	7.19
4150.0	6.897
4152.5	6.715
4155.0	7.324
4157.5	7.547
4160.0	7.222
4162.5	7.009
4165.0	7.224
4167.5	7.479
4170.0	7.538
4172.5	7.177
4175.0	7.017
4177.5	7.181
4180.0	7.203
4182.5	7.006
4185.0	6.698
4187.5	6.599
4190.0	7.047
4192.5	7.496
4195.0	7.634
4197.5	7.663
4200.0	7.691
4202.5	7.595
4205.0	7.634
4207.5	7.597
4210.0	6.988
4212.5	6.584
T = 2.7 AA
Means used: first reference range 7.43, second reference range 6.87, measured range 6.69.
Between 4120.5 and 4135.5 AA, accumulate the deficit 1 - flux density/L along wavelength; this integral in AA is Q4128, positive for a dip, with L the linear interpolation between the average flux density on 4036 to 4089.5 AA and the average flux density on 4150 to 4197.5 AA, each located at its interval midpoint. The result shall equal 0.5 AA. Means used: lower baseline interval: 7.3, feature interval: 6.97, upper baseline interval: 7.18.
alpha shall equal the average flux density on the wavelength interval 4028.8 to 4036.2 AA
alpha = 7.08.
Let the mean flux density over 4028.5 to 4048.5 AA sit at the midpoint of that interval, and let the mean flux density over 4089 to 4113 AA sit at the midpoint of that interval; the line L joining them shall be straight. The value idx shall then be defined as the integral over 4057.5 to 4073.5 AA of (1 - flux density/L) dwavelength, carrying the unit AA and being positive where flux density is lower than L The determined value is -1.6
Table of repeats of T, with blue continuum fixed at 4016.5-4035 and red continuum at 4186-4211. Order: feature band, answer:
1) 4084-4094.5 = 1.66 AA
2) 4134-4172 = 2.01 AA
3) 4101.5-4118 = 1.29 AA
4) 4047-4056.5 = -0.18 AA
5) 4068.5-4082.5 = 0.01 AA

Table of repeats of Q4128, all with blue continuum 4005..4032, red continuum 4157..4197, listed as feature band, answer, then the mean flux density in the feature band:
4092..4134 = 3.2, 6.79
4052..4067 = 0.0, 7.46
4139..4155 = 0.9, 6.85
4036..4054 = 0.4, 7.36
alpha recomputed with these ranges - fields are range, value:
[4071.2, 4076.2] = 7.46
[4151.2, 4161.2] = 7.2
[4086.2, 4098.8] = 6.05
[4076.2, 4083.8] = 7.03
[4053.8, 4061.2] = 7.4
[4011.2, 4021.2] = 7.86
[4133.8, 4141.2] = 6.33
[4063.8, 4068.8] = 7.81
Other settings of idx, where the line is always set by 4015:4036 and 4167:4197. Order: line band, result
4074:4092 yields 1.3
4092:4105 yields 1.0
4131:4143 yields 1.2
